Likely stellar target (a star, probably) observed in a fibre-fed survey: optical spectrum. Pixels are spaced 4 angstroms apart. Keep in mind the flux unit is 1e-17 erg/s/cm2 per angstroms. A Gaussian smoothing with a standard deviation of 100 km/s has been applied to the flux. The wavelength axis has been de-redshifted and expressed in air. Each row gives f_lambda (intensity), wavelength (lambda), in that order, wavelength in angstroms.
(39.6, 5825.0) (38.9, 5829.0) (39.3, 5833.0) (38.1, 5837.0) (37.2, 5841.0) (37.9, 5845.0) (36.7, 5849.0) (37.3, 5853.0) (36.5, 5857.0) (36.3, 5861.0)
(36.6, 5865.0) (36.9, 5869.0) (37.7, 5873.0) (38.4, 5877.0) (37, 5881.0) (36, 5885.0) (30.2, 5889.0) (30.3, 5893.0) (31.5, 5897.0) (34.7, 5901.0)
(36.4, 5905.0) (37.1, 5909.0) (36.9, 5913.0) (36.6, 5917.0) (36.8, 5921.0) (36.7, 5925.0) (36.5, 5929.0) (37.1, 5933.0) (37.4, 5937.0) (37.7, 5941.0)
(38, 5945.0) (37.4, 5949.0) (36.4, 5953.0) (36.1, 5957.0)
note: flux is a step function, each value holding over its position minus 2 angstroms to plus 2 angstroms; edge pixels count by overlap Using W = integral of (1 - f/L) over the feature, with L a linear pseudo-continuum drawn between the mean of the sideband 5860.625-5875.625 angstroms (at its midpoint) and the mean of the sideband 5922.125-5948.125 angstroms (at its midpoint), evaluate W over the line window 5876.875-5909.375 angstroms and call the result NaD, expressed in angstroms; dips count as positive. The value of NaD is 2.5 angstroms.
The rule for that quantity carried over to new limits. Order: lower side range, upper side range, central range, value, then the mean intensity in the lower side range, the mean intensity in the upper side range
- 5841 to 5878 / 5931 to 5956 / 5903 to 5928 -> 0.3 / 37.1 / 37.3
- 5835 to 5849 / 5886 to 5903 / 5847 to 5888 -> -2.3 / 37.6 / 31.9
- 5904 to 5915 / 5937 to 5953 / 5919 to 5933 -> 0.2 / 36.8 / 37.5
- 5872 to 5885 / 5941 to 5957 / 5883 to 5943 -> 3.0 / 37.4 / 37.2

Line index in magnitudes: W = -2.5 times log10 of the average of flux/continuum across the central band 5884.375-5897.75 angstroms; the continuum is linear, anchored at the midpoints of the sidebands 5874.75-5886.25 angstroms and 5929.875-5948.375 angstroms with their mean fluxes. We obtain 0.18 mag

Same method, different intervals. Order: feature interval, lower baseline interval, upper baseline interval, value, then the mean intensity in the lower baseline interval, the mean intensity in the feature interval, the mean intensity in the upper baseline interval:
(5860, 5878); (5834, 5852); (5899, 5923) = 0.00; 37.6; 37.2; 36.4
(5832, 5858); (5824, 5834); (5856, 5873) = 0.02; 39.2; 37.5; 36.7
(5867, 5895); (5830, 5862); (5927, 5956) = 0.06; 37.5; 35.2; 37.2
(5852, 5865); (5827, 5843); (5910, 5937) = 0.04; 38.4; 36.6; 36.8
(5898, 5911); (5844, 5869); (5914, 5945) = 0.04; 36.8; 35.7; 37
